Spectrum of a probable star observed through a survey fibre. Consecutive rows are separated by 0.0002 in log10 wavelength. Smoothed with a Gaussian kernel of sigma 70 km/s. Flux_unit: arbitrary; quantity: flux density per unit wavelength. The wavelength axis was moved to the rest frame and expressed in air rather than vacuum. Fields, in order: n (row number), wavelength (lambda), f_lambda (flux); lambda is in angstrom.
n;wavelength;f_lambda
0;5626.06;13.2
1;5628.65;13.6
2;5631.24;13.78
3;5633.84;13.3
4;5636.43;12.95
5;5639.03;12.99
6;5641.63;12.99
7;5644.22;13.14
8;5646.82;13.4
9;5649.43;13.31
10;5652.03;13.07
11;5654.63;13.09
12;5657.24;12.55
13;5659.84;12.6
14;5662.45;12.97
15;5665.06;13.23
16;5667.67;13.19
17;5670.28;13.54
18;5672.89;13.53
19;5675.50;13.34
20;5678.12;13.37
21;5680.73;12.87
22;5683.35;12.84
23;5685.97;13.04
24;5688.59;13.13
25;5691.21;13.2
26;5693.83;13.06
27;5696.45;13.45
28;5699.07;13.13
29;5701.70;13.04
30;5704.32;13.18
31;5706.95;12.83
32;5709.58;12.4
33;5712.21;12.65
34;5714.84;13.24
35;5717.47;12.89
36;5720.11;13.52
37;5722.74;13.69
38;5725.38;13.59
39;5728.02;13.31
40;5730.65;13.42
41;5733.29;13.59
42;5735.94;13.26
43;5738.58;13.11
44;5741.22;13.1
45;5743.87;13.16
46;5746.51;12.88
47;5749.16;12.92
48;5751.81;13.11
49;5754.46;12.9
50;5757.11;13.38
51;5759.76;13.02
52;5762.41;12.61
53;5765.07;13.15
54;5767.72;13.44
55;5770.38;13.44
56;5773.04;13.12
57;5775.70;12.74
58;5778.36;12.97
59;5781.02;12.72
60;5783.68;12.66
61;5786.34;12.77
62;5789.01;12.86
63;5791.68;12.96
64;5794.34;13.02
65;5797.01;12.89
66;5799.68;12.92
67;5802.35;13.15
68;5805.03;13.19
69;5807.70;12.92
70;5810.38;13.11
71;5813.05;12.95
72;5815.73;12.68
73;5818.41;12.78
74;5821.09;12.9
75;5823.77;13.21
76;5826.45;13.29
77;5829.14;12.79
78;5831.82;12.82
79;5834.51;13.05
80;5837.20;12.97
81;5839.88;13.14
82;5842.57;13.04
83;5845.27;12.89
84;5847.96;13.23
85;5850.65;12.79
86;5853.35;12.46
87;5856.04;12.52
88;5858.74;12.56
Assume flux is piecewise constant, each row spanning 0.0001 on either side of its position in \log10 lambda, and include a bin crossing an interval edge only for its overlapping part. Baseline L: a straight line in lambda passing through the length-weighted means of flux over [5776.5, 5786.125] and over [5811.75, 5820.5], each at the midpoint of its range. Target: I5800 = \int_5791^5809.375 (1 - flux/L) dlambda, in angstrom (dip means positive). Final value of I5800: -0.30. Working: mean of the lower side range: 12.8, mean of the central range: 13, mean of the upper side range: 12.8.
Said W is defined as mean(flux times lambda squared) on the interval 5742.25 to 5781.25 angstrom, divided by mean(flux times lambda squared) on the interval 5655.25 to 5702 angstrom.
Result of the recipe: 1.02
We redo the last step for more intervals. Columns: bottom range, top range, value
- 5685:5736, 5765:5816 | 1.01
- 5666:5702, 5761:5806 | 1.02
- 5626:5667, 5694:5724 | 1.02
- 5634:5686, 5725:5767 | 1.03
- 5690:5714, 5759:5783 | 1.03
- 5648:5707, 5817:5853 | 1.04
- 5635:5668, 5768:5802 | 1.04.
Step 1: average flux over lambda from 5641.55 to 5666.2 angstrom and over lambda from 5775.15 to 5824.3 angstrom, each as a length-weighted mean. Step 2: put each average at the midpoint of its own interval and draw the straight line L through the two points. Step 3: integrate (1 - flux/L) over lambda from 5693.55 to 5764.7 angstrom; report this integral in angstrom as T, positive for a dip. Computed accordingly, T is -0.85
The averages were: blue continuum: 13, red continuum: 12.9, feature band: 13.1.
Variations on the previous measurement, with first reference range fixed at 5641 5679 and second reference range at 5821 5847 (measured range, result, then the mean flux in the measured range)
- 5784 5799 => 0.2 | 12.9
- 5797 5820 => 0.1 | 13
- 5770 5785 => 0.2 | 12.9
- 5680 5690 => 0.1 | 13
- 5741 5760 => 0.0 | 13.1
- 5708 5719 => 0.3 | 12.8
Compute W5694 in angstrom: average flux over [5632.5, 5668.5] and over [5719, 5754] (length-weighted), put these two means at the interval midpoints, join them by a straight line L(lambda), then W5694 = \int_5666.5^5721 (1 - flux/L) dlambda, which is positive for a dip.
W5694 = 0.2 angstrom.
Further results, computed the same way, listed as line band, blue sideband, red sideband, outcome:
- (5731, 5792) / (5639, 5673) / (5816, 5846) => -0.08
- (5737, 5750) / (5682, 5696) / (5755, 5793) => -0.02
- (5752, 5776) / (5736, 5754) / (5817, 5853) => -0.12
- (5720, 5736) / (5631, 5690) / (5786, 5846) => -0.54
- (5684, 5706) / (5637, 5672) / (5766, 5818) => -0.15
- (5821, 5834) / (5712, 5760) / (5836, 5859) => -0.09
